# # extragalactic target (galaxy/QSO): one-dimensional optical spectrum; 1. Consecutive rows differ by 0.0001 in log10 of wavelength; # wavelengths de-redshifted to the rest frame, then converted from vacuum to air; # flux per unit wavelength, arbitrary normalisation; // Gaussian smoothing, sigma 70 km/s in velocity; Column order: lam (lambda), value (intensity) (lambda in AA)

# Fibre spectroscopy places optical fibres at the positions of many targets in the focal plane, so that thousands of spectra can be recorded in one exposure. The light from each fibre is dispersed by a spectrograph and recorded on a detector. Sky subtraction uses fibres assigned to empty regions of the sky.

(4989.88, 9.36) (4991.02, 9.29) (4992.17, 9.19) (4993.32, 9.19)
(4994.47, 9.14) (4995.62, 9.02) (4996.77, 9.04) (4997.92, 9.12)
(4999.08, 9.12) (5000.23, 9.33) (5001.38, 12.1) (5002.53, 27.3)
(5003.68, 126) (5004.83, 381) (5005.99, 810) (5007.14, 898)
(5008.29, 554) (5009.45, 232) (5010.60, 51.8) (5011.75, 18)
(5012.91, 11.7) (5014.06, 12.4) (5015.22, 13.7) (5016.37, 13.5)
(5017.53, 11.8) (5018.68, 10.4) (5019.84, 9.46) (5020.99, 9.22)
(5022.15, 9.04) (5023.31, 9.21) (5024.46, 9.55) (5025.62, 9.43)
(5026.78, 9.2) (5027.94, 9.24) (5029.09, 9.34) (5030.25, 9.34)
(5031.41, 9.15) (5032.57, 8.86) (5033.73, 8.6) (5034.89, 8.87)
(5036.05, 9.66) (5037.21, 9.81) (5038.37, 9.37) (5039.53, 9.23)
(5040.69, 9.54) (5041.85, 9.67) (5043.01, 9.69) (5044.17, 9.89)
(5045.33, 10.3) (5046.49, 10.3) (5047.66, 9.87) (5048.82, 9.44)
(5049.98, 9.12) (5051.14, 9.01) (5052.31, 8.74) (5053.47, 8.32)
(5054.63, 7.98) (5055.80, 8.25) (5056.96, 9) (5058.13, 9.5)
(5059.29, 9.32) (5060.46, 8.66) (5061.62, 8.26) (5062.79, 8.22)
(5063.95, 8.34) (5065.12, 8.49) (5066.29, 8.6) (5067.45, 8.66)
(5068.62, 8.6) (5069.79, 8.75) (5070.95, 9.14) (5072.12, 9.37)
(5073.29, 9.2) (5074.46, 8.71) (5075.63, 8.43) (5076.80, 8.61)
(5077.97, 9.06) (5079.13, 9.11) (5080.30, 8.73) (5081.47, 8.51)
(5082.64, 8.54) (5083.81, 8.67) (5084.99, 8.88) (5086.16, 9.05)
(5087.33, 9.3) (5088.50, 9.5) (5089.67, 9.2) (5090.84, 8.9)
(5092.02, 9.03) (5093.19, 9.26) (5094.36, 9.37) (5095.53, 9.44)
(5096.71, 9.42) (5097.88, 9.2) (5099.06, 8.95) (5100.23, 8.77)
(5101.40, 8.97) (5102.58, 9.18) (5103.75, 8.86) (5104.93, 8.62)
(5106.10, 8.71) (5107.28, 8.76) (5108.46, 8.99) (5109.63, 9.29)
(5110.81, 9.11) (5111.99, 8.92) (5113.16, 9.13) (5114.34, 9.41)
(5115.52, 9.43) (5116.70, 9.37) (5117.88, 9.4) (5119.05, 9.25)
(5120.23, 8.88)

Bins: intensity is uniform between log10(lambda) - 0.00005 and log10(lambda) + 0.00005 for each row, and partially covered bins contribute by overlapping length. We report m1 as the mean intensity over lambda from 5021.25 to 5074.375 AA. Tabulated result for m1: 9.11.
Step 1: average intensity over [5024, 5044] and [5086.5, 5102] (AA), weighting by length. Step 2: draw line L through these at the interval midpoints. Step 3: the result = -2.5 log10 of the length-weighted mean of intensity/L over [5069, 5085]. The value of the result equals 0.05 mag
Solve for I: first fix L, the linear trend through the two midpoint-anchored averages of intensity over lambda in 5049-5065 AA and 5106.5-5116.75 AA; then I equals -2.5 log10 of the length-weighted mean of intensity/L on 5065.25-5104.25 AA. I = -0.01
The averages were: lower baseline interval 8.69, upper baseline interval 9.13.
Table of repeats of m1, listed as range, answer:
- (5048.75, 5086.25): 8.75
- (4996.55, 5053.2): 71.1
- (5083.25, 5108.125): 9.05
